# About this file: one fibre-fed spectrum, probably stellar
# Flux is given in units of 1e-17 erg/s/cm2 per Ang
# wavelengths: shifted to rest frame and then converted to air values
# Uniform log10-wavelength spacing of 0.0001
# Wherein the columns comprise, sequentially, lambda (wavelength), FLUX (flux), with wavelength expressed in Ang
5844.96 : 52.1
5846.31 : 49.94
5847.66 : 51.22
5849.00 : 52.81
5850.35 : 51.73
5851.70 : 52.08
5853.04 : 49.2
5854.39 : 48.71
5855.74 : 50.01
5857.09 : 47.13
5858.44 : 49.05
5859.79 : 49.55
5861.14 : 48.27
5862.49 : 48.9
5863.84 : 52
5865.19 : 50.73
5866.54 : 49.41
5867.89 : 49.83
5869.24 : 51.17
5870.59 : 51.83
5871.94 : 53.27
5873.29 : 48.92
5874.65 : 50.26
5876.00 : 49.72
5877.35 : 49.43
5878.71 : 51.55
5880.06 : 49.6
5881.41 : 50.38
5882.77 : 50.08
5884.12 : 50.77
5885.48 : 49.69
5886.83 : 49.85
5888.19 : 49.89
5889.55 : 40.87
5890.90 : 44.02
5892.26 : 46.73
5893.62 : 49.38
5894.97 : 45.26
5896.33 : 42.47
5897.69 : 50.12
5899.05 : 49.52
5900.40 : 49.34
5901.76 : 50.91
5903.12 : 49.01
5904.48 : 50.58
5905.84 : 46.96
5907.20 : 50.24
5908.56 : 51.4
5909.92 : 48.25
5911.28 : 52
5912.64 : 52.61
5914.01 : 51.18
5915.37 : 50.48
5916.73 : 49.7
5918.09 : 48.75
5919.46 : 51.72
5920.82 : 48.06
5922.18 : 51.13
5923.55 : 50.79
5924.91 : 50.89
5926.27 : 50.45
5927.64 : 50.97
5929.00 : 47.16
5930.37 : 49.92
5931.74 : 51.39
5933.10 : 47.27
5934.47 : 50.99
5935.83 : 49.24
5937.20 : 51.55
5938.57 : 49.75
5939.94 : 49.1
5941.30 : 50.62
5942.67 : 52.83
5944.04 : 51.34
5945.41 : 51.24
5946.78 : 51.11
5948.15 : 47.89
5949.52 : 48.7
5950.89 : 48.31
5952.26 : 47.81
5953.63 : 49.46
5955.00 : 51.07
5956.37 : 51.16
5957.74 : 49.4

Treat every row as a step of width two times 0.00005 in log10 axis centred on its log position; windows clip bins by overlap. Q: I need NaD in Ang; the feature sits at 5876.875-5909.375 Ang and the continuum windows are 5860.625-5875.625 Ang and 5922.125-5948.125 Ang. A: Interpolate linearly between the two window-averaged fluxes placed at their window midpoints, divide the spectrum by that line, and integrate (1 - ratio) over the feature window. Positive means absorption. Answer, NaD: 1.1 Ang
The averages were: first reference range 50.4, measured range 48.7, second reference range 50.3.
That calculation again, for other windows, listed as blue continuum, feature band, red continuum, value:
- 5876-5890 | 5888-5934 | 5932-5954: 0.5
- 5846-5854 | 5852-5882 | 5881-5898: -0.2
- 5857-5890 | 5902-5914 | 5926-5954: -0.1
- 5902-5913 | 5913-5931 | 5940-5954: 0.0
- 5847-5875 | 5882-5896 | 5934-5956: 0.7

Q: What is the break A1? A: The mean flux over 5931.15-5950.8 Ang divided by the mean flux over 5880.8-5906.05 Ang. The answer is 1.04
